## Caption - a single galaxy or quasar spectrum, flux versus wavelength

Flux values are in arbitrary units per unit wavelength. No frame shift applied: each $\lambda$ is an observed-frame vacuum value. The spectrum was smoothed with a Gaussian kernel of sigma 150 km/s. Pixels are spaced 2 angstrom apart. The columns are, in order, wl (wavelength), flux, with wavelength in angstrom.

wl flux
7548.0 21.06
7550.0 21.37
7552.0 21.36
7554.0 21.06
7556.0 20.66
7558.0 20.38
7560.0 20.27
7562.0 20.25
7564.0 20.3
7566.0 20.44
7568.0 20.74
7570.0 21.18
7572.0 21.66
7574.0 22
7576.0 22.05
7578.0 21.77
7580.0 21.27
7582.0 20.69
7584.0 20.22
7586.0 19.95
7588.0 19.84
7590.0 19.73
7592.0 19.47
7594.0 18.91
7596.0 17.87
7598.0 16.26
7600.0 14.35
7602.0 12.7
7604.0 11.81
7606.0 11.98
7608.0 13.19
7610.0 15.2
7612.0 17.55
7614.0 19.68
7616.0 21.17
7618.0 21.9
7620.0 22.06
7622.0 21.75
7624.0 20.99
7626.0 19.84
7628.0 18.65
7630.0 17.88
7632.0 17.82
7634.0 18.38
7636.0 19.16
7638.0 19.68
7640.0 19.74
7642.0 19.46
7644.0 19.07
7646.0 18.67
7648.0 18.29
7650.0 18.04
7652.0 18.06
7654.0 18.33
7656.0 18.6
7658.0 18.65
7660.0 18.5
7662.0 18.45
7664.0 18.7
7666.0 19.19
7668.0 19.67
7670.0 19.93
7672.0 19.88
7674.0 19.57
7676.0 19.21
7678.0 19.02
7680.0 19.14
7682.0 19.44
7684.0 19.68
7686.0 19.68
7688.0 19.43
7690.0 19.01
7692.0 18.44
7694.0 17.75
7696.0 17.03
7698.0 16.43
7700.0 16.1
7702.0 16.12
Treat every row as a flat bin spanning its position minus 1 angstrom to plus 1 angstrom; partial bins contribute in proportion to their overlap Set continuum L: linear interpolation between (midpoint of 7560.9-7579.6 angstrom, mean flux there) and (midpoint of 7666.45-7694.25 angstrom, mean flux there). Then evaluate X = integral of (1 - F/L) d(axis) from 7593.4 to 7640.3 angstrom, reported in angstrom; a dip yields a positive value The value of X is 5.84 angstrom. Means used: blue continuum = 21.2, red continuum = 19.3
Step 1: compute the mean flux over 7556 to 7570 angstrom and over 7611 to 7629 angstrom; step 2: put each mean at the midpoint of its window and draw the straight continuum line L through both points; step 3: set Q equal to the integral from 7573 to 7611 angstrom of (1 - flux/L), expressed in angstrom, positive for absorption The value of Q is 4.8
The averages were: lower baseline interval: 20.5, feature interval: 17.9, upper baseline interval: 20.4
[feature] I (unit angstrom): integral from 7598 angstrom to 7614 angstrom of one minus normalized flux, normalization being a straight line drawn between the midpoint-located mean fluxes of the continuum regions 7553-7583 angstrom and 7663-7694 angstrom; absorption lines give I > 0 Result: 4.7 angstrom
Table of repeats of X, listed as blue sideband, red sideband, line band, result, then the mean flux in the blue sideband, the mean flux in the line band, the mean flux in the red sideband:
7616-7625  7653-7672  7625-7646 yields 1.7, 21.6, 19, 18.9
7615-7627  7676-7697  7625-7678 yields 3.3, 21.3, 18.9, 18.9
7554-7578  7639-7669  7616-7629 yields -0.9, 20.9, 20.9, 18.8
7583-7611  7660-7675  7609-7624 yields -2.3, 16.5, 20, 19.3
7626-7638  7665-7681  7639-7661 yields 0.3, 18.6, 18.7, 19.5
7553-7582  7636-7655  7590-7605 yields 3.0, 21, 16.2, 18.8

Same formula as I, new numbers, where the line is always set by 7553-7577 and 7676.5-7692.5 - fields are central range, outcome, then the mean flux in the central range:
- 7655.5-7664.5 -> 0.5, 18.6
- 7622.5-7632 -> 0.4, 19.3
